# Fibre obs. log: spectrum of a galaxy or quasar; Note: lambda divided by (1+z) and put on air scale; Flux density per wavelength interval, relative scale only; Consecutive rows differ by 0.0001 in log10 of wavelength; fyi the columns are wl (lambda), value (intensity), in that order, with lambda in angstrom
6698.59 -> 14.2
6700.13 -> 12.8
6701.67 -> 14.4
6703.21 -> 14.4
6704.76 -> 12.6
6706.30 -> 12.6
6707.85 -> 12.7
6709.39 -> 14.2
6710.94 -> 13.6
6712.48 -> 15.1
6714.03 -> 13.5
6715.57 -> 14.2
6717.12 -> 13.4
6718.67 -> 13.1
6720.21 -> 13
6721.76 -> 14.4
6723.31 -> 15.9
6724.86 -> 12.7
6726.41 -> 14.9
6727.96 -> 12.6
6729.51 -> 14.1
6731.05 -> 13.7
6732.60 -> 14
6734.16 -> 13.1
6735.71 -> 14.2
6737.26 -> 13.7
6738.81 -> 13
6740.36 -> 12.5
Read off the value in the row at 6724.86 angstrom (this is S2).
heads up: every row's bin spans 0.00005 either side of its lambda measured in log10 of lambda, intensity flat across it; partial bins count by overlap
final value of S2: 12.7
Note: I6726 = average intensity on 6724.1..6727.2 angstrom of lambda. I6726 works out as 13.8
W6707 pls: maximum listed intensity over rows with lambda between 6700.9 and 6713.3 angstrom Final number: 15.1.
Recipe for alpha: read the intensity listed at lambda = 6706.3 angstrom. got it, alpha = 12.6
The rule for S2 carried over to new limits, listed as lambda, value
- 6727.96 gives 12.6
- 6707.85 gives 12.7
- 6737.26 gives 13.7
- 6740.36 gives 12.5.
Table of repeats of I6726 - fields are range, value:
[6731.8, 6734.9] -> 13.5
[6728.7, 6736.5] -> 13.8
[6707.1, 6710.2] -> 13.5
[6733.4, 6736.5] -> 13.7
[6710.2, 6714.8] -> 14.1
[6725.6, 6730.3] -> 13.9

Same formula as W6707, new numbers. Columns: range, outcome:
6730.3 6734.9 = 14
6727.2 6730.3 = 14.1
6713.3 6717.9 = 14.2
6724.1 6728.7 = 14.9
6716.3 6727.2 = 15.9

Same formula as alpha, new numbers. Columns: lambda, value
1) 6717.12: 13.4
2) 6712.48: 15.1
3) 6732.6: 14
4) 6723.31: 15.9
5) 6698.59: 14.2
